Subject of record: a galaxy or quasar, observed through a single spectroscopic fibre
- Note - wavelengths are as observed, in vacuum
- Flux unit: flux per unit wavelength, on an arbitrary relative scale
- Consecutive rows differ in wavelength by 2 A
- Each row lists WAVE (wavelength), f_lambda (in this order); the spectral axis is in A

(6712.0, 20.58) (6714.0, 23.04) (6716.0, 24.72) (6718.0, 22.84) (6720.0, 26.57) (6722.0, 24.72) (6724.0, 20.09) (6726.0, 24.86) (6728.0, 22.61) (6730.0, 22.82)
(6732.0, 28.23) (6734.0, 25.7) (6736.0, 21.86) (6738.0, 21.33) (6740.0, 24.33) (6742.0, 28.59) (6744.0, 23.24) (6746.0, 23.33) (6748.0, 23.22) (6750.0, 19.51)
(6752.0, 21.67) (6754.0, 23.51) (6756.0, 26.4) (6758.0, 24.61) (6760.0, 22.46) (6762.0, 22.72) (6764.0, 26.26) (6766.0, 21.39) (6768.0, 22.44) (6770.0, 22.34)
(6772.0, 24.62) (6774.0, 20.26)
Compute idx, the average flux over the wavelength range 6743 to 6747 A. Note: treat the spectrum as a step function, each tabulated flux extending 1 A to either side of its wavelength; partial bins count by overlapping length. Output 23.3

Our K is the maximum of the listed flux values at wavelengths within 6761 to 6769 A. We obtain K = 26.26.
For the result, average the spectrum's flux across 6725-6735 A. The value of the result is 24.8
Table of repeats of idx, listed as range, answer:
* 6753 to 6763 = 23.9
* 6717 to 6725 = 23.6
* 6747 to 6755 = 22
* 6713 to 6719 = 23.5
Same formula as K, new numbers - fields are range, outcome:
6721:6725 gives 24.72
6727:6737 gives 28.23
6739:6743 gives 28.59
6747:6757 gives 26.4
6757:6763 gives 24.61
